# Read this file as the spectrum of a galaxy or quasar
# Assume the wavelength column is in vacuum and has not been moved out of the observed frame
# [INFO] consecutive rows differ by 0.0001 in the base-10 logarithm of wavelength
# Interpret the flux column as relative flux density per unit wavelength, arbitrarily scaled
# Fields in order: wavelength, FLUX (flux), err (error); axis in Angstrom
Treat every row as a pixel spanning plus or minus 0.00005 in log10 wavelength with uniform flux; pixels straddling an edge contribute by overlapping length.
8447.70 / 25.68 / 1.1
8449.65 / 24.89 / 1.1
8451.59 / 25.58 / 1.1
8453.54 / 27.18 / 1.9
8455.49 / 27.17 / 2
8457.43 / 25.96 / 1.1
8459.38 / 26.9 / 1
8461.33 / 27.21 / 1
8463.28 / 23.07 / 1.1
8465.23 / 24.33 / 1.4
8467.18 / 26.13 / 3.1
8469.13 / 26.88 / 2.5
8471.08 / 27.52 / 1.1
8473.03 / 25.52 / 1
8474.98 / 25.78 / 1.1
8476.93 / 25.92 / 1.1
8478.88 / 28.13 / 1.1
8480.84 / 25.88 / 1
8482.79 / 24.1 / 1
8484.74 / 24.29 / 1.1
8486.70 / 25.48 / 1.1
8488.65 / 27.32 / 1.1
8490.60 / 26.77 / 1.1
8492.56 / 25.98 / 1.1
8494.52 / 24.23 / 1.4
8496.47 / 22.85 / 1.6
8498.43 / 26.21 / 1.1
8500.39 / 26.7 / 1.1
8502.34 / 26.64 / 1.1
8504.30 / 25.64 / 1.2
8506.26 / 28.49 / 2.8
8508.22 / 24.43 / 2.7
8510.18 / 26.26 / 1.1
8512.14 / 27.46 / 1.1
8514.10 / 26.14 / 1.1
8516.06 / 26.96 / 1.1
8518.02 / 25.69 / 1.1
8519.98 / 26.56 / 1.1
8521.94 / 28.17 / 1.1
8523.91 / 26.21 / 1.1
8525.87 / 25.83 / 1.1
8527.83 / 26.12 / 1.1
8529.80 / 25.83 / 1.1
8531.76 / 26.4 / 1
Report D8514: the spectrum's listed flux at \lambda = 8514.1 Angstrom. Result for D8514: 26.14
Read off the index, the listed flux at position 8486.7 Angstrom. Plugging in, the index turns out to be 25.48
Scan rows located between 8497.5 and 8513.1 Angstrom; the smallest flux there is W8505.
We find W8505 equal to 24.43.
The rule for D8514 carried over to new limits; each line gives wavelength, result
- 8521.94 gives 28.17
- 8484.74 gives 24.29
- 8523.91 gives 26.21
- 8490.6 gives 26.77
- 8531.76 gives 26.4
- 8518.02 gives 25.69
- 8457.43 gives 25.96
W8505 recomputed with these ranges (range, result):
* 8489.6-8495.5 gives 24.23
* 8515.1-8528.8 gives 25.69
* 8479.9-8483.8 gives 24.1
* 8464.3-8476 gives 24.33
